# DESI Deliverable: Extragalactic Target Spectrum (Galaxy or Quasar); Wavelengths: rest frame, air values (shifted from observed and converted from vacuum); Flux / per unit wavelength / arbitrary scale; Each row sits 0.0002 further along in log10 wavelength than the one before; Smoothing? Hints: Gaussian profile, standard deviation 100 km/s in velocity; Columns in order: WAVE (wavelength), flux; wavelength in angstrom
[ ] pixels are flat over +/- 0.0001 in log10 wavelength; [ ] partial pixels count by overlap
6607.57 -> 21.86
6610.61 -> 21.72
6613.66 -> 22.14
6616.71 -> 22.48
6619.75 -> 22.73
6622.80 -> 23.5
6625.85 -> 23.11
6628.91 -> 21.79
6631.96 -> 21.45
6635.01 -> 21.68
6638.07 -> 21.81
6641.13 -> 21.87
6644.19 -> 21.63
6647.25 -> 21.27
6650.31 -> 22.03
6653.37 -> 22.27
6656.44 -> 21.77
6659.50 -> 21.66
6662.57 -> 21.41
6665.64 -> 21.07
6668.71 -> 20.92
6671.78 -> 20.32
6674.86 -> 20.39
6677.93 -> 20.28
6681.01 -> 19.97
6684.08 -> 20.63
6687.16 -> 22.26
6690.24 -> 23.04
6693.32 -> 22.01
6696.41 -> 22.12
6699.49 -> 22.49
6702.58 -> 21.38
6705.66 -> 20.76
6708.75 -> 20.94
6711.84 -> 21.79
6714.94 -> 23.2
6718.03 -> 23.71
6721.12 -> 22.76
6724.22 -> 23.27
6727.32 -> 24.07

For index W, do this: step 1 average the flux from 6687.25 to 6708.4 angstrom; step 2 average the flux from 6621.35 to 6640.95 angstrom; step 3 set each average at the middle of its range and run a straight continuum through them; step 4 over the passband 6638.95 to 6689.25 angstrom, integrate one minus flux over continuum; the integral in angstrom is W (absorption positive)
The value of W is 1.8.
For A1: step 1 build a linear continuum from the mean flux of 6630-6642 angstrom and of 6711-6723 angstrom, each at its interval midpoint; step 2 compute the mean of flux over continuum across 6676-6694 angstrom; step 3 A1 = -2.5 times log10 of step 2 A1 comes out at 0.06 mag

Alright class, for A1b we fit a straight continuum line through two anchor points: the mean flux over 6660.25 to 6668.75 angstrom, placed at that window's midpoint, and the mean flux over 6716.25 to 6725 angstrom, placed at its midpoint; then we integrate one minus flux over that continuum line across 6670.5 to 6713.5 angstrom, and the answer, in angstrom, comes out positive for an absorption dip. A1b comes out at 1.7 angstrom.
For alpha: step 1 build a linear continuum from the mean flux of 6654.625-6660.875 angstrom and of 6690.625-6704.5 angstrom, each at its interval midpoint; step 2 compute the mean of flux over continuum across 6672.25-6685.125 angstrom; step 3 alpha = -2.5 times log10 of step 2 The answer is 0.08 mag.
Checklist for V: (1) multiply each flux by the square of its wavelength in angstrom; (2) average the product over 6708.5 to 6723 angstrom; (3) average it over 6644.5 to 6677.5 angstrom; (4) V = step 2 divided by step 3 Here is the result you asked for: 1.1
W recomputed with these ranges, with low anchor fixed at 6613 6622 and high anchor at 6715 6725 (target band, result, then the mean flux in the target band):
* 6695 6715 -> 1.2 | 21.7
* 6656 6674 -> 1.4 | 21.1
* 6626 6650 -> 1.0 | 21.7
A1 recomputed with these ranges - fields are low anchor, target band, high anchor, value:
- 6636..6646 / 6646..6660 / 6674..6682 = -0.03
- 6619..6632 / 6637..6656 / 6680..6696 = 0.02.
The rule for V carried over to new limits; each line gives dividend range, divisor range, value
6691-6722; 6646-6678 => 1.05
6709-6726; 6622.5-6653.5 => 1.06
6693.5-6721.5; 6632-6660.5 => 1.03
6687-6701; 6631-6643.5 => 1.05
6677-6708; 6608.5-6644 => 0.99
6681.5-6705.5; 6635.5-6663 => 1.02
